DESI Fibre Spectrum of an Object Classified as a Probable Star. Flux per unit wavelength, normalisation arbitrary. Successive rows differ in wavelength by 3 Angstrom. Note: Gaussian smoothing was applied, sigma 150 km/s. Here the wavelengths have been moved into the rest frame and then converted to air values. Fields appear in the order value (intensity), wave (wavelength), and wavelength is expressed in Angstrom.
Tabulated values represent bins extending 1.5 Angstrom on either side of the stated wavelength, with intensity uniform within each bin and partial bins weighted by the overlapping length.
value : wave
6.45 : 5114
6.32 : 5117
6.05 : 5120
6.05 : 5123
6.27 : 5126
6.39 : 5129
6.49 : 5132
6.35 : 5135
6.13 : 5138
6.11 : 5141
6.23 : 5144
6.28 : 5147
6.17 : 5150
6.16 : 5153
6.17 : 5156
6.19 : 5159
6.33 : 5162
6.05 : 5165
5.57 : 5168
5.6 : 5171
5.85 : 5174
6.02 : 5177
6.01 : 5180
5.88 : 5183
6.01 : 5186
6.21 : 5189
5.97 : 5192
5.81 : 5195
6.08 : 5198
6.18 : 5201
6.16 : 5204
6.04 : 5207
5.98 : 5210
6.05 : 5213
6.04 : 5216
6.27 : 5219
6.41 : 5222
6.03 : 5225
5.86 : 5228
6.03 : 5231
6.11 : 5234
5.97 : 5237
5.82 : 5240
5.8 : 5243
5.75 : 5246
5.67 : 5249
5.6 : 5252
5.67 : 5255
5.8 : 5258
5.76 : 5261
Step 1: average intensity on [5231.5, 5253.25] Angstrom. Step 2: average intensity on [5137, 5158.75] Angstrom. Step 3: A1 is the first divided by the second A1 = 0.94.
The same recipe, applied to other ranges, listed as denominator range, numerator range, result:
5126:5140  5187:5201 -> 0.95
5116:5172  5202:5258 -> 0.97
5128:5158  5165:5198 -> 0.95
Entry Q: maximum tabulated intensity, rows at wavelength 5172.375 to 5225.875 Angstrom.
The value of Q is 6.41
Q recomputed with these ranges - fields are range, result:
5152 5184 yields 6.33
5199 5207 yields 6.18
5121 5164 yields 6.49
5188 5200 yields 6.21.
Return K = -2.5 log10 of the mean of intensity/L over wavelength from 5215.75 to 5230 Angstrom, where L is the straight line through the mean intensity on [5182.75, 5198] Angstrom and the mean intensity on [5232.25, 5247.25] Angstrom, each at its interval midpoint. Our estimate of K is -0.04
